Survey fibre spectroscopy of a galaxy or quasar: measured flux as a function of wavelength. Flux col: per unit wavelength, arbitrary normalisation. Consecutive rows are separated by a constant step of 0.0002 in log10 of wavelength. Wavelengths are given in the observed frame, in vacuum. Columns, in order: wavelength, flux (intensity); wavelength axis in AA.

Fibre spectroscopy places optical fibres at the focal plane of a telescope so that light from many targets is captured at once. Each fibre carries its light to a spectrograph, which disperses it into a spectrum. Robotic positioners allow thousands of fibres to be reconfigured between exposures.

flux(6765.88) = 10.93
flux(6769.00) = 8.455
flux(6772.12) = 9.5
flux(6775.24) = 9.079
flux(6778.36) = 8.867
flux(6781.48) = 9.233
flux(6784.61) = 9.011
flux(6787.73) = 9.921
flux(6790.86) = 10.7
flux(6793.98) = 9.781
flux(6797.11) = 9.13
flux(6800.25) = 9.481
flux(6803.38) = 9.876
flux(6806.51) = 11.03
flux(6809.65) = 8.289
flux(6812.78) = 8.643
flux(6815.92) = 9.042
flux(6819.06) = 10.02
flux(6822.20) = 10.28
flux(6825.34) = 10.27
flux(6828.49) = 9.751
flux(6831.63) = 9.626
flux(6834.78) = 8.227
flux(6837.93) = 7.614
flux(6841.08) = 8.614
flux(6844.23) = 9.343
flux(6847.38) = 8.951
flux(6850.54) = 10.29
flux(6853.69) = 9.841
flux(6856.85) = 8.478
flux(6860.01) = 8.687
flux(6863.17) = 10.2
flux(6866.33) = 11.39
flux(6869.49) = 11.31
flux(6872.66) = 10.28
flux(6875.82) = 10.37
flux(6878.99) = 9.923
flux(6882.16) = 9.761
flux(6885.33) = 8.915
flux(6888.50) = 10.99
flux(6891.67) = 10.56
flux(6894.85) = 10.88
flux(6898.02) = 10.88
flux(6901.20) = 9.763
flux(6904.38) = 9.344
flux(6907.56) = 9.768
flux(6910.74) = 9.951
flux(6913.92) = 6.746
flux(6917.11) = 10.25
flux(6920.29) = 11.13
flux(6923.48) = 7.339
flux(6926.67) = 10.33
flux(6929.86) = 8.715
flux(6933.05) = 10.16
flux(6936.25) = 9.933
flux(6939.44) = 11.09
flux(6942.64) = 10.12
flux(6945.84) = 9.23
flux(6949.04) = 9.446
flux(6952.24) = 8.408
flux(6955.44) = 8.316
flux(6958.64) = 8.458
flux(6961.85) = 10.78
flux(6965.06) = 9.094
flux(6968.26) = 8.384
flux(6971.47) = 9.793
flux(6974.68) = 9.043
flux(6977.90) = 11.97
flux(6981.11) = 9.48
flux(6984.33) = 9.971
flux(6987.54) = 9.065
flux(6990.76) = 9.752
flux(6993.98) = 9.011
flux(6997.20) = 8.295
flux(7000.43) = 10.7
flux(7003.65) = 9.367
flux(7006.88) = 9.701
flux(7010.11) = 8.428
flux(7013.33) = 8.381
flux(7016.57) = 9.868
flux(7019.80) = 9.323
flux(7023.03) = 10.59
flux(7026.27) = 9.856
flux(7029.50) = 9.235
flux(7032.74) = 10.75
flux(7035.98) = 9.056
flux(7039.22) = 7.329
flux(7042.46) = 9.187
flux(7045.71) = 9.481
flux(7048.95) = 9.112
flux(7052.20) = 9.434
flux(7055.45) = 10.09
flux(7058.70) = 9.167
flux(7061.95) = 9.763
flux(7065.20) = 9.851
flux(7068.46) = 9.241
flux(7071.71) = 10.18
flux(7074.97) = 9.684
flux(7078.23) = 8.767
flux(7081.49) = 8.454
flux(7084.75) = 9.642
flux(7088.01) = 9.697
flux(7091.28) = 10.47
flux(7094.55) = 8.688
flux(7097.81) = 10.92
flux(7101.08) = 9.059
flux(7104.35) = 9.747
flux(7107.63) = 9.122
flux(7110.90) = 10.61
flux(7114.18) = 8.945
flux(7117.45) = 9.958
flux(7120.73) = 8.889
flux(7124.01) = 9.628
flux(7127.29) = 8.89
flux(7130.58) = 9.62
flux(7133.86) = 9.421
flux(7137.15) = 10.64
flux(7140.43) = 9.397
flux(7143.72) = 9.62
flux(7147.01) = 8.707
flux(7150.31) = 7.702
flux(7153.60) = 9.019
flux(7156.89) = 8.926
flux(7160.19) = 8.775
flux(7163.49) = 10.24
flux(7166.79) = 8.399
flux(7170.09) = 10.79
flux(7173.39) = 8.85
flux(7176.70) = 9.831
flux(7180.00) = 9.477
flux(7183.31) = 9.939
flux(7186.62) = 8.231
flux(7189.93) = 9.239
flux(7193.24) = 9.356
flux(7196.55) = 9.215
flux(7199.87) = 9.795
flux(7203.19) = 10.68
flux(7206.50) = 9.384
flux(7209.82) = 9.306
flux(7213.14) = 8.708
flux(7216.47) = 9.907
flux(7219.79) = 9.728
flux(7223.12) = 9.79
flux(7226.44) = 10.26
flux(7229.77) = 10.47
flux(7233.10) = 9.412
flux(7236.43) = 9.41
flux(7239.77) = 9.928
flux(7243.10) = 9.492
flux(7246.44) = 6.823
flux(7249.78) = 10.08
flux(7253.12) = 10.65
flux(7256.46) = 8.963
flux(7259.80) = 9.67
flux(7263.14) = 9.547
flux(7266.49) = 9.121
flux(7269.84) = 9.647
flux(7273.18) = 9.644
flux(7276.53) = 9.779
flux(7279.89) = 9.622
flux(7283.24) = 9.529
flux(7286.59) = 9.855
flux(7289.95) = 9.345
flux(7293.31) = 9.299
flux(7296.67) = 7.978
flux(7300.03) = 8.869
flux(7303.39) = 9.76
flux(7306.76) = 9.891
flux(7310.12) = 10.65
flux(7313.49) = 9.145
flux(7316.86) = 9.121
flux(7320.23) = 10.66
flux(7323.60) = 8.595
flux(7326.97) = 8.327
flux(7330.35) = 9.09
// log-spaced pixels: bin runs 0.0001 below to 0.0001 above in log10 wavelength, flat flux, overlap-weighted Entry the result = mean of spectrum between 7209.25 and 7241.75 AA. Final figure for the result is 9.7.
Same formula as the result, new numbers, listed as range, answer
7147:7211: 9.31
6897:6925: 9.44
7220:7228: 9.97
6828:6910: 9.76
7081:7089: 9.35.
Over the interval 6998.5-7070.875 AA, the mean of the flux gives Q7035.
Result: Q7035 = 9.45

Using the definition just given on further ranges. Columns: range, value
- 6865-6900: 10.5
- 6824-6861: 9.14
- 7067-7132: 9.51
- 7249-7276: 9.66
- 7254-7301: 9.38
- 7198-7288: 9.6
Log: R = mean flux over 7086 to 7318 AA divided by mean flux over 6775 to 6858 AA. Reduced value 1.01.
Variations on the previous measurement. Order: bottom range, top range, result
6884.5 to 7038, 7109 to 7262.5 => 0.99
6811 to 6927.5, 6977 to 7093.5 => 0.98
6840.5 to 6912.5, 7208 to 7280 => 0.96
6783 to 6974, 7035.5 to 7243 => 0.98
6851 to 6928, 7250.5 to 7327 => 0.96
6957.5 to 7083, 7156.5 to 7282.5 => 1.01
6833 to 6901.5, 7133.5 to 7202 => 0.95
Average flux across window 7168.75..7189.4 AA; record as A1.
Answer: 9.48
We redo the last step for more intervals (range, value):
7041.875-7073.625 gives 9.56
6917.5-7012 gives 9.51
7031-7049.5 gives 9.16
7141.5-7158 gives 8.81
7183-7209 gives 9.45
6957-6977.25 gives 9.38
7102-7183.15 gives 9.39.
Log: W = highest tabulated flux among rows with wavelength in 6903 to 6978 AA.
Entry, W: 11.97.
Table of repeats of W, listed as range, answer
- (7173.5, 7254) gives 10.68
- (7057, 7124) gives 10.92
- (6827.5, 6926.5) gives 11.39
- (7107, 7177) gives 10.79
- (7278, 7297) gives 9.855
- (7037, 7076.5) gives 10.18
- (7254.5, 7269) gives 9.67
